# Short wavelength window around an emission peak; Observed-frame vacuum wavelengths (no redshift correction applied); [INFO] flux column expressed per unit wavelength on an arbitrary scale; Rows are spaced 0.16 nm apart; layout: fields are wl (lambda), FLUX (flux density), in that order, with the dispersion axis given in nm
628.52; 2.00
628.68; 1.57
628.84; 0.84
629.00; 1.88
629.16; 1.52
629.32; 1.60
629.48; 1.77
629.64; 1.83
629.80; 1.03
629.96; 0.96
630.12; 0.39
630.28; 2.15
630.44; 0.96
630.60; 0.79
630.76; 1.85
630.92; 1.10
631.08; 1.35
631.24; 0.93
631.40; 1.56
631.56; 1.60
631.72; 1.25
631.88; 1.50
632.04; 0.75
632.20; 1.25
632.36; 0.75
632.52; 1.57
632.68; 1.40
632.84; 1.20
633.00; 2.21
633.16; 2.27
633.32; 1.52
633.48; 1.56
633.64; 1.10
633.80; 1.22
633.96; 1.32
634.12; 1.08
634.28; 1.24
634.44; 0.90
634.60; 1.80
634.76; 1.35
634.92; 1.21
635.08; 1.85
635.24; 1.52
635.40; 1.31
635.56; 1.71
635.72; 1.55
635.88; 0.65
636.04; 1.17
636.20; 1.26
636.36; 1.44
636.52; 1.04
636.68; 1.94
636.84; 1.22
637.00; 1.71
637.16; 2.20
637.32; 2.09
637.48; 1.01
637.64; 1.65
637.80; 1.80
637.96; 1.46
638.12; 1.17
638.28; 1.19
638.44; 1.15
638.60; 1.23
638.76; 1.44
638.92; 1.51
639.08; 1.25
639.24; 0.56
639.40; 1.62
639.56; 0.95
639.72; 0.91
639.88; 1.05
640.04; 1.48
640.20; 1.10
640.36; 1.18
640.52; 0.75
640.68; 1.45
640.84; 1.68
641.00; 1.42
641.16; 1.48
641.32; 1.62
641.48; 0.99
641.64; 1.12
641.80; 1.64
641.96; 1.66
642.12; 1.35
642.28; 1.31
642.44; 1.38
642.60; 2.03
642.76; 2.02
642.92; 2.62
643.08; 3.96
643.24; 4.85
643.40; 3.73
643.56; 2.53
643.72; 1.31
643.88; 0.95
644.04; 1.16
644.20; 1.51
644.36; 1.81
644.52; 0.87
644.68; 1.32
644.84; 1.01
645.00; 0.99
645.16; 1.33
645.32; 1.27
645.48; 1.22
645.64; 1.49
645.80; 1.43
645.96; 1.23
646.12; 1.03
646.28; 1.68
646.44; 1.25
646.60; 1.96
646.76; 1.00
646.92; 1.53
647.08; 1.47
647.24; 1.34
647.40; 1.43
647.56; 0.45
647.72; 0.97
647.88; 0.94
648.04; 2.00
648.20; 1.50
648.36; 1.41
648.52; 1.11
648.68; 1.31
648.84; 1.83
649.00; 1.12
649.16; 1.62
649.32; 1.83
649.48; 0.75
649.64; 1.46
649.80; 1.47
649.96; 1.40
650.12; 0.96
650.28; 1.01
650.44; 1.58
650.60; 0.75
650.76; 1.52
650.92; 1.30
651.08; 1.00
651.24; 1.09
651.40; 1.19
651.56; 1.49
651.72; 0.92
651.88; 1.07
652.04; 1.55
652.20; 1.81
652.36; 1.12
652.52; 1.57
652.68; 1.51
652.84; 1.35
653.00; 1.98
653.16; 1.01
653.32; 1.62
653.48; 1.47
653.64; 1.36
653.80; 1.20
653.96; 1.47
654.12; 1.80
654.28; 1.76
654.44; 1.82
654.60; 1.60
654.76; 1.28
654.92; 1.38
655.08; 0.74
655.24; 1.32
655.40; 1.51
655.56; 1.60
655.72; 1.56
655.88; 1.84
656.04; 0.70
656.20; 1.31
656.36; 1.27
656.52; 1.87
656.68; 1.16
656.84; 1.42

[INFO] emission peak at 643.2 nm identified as [O III] 5007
